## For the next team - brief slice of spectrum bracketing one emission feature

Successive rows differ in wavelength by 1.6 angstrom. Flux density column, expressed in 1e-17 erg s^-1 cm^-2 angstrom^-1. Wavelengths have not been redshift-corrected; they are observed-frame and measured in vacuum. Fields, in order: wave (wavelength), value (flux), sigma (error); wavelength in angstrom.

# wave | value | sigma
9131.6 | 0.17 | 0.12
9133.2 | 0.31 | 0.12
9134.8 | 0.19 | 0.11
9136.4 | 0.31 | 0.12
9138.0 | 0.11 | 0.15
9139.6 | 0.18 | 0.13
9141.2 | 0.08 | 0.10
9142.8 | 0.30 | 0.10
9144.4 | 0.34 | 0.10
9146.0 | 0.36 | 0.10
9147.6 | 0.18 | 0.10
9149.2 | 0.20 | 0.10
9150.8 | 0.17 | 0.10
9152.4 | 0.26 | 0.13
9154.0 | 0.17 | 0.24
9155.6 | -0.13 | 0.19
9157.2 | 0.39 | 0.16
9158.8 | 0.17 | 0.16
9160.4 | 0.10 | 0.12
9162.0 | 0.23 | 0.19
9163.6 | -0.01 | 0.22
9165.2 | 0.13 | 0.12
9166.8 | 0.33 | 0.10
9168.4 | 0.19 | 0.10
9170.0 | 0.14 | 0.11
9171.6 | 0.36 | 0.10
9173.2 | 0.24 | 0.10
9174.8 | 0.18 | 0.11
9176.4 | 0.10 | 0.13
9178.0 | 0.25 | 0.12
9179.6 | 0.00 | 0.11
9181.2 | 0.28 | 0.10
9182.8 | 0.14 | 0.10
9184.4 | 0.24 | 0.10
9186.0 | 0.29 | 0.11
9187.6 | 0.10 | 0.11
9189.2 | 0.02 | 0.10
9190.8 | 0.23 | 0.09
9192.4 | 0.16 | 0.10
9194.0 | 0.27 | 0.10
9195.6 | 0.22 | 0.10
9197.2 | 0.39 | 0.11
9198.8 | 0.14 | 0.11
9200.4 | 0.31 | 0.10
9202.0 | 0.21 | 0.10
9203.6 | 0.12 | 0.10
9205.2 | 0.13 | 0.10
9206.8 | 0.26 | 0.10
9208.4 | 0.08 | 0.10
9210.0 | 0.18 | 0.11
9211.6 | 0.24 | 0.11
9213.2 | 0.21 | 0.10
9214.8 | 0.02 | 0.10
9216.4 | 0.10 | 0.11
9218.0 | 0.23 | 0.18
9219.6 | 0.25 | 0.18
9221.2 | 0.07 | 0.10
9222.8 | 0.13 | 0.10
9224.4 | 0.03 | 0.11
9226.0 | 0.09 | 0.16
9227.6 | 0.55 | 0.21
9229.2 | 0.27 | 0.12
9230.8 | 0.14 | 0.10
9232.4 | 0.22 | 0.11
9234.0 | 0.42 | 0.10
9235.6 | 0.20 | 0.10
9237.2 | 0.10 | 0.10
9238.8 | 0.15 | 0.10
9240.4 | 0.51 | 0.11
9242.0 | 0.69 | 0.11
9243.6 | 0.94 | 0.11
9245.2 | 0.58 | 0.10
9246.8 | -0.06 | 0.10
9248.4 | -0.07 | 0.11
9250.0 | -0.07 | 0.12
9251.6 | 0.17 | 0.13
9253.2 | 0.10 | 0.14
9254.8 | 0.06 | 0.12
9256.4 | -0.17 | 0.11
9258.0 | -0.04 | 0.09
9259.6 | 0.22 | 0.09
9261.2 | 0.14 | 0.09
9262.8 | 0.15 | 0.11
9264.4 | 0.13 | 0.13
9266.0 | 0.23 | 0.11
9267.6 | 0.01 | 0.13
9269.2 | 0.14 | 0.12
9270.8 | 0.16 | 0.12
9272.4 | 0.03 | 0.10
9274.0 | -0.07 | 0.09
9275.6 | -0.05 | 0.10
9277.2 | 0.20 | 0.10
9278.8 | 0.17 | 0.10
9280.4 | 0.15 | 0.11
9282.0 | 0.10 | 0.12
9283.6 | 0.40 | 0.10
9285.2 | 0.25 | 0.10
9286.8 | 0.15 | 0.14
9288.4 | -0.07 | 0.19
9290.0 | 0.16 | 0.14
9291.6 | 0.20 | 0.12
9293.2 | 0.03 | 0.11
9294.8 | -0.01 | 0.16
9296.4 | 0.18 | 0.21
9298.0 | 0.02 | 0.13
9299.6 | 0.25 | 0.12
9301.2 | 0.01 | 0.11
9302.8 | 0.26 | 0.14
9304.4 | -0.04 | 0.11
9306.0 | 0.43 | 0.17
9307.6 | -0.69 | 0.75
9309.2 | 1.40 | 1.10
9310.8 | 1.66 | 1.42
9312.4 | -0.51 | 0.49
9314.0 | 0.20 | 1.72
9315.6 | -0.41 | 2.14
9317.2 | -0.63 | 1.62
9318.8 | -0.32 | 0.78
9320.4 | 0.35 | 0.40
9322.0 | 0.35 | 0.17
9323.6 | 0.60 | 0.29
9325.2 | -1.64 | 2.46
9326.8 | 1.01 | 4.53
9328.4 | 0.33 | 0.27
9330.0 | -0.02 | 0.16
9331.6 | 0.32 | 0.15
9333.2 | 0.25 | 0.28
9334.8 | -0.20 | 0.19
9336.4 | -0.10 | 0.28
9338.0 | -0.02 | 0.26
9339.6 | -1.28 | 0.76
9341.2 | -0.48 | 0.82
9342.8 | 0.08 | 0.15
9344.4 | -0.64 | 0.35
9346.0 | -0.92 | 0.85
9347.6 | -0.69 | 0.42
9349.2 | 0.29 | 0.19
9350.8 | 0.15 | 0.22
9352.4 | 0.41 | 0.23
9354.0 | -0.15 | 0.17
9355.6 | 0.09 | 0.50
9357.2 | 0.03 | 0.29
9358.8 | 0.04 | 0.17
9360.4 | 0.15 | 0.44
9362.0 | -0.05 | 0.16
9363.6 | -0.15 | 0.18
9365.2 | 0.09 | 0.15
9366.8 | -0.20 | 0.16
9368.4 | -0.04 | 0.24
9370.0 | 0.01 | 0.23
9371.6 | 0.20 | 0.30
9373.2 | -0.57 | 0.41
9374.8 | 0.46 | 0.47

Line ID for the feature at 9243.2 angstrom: H-beta 4861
